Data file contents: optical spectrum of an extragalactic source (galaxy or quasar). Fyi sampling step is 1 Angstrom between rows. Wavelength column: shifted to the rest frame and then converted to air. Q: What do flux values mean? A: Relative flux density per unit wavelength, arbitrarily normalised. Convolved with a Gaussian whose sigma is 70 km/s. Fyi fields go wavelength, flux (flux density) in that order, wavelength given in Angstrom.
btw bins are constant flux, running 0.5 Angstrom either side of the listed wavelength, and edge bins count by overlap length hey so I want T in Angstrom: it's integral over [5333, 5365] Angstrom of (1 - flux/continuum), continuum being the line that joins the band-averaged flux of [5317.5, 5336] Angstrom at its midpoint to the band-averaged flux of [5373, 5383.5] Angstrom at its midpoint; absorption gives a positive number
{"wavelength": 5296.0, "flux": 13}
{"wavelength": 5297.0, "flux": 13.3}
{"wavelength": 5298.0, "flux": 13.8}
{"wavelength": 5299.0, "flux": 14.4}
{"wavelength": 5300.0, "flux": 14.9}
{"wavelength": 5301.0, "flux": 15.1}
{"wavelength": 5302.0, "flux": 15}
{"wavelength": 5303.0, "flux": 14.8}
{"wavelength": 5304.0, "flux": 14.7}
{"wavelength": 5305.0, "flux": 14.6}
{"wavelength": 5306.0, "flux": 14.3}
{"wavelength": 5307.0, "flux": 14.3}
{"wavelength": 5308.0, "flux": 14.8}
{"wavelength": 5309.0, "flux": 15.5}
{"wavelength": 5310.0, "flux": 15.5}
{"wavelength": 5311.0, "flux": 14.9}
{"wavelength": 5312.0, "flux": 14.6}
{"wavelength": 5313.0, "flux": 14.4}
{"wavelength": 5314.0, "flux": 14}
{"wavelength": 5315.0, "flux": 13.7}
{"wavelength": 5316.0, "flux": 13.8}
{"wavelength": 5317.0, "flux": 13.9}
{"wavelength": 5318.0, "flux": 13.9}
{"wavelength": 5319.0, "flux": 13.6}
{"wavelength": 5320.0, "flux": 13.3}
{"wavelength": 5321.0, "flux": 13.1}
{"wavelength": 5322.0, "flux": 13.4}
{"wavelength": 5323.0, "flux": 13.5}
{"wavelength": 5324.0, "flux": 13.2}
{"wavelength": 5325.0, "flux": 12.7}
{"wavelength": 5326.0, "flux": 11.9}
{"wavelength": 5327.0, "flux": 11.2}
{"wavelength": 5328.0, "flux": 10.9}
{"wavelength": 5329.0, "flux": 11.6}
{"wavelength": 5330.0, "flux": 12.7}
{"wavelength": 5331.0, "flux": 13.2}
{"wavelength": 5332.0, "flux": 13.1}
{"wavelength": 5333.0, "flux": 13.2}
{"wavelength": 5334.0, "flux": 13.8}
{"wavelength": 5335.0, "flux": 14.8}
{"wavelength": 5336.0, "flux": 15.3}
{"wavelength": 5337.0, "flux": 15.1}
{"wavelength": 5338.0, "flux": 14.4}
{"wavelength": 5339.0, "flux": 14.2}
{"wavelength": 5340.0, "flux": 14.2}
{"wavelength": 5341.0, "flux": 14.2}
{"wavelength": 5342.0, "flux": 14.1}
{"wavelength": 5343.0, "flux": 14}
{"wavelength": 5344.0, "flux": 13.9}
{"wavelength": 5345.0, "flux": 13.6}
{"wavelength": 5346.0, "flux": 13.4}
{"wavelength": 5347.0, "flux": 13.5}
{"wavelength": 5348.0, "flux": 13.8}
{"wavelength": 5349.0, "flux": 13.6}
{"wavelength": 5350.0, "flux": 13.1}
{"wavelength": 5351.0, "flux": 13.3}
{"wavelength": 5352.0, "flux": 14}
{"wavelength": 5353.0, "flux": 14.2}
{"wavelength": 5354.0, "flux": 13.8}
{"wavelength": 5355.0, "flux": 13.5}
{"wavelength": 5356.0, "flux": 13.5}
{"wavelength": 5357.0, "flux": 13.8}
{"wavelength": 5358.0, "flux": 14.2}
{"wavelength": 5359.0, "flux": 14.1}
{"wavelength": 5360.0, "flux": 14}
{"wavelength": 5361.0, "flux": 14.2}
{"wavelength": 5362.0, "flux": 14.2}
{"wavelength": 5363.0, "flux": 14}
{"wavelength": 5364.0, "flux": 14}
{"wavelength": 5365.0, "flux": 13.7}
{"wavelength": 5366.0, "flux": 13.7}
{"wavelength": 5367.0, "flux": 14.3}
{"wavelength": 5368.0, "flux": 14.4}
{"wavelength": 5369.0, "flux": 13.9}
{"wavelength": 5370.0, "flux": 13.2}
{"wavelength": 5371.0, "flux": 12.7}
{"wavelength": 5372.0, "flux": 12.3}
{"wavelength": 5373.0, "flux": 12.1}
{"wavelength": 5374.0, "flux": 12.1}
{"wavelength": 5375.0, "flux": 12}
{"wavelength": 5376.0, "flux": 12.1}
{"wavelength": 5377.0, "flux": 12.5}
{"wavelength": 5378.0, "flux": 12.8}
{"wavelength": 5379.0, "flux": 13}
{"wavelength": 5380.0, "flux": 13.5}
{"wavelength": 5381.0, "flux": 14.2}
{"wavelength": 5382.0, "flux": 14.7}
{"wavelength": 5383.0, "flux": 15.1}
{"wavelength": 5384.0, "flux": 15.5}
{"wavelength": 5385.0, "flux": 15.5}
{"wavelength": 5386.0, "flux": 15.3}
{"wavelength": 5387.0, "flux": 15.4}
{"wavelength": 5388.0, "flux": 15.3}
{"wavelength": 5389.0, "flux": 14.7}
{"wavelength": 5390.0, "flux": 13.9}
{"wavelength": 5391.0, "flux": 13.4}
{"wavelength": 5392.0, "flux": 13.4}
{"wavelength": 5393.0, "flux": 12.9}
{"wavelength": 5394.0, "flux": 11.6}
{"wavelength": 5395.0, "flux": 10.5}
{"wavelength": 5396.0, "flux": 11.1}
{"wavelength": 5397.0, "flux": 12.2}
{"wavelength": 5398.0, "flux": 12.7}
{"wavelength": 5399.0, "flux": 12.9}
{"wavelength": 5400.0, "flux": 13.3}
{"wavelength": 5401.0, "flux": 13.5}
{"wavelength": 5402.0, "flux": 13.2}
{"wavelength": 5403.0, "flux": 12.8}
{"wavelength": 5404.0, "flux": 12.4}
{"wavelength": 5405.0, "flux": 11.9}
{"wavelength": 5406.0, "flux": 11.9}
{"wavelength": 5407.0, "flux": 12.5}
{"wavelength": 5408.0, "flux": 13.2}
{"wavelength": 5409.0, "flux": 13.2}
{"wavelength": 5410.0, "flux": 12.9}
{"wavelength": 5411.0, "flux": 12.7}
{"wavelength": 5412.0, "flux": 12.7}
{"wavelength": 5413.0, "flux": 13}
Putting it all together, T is -2.2 Angstrom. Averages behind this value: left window 13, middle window 14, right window 13.1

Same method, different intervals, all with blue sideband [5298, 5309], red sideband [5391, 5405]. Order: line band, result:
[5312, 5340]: 1.4 Angstrom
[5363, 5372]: -0.3 Angstrom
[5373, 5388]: -1.1 Angstrom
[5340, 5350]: 0.0 Angstrom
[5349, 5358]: -0.1 Angstrom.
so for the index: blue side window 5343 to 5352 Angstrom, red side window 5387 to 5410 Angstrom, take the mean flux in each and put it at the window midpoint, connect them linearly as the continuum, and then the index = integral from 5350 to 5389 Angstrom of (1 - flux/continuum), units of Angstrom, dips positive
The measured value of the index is -1.5 Angstrom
